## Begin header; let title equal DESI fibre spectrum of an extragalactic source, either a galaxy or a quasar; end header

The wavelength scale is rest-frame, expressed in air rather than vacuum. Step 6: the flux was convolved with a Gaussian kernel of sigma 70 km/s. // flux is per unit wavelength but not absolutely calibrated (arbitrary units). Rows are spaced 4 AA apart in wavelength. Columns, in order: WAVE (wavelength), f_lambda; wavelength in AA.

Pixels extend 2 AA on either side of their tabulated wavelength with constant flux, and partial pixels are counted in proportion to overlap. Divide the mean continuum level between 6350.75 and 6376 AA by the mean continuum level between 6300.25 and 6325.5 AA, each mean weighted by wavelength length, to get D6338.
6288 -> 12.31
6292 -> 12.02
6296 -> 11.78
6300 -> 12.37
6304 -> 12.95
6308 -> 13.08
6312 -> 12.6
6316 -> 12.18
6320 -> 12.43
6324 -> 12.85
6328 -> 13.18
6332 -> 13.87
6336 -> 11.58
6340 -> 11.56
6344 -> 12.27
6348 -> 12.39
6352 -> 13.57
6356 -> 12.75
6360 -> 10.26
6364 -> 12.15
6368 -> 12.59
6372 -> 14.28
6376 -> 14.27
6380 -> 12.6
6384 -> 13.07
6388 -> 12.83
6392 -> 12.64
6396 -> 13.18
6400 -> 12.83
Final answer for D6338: 1.00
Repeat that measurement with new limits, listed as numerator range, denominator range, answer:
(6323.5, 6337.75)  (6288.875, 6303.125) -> 1.06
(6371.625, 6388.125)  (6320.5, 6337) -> 1.04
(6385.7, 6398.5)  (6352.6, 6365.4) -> 1.08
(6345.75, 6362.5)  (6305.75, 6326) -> 0.97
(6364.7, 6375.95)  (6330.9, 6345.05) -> 1.10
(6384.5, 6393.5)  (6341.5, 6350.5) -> 1.04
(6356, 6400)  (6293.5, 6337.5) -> 1.01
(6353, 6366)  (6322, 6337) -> 0.92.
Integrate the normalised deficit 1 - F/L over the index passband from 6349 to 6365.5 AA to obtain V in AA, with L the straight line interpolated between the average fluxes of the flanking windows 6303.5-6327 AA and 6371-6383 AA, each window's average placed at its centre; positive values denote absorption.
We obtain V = 1.38 AA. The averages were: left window 12.7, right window 13.6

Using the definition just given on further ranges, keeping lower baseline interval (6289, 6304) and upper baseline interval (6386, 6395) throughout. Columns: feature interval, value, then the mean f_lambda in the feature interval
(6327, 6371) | 0.4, 12.4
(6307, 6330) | -0.7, 12.7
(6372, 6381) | -0.7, 13.7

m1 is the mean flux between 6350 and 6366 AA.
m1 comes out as 12.2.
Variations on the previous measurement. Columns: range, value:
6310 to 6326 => 12.5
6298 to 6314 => 12.8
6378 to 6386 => 12.8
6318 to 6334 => 13.1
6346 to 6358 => 12.9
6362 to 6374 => 13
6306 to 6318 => 12.6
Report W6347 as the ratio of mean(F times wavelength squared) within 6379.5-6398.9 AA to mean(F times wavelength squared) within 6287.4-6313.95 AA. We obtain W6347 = 1.1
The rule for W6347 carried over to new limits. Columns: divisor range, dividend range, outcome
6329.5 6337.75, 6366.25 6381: 1.07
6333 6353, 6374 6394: 1.08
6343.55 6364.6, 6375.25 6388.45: 1.08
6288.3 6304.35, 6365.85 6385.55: 1.12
